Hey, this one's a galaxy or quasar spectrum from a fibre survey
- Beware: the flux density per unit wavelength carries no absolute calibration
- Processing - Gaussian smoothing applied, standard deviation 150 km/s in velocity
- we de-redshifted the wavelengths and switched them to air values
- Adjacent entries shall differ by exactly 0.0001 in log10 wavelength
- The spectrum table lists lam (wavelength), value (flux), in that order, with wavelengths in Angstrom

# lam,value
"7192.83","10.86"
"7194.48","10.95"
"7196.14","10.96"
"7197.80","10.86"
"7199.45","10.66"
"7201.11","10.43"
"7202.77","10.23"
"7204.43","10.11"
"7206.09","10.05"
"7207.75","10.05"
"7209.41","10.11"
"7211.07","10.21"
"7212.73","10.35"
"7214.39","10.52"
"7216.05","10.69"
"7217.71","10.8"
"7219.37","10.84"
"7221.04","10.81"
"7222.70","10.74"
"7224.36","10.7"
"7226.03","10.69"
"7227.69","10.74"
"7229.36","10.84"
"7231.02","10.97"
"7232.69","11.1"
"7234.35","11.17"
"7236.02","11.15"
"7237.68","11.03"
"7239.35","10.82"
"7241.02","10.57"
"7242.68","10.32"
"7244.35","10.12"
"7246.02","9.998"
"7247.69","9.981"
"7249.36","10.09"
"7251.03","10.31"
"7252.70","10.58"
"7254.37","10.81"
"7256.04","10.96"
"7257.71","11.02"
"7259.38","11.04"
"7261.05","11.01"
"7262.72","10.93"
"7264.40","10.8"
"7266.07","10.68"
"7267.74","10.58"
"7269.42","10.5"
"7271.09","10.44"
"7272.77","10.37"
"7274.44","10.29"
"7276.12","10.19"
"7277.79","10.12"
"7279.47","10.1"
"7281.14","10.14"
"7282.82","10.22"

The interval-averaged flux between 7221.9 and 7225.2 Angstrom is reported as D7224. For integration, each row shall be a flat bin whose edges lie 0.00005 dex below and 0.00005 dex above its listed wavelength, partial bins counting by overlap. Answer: 10.7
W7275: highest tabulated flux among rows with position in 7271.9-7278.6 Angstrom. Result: 10.37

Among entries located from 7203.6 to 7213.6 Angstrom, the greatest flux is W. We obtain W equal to 10.35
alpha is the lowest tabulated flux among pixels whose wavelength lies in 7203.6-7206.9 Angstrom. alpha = 10.05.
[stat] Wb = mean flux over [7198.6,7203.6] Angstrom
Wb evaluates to 10.4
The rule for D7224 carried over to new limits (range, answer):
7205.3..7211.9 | 10.1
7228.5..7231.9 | 10.9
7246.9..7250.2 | 10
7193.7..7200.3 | 10.9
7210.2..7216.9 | 10.4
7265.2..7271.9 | 10.6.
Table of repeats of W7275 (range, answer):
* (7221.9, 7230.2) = 10.84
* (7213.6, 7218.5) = 10.8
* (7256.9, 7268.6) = 11.04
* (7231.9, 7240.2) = 11.17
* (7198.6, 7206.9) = 10.66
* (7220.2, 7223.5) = 10.81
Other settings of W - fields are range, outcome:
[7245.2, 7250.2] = 10.09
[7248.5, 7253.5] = 10.58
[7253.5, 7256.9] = 10.96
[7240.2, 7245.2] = 10.57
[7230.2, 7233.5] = 11.1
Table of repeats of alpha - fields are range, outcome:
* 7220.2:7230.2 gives 10.69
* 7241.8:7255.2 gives 9.981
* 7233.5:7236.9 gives 11.15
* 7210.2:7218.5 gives 10.21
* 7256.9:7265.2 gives 10.8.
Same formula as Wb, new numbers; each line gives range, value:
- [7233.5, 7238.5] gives 11.1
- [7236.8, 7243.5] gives 10.7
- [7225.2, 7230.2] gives 10.8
